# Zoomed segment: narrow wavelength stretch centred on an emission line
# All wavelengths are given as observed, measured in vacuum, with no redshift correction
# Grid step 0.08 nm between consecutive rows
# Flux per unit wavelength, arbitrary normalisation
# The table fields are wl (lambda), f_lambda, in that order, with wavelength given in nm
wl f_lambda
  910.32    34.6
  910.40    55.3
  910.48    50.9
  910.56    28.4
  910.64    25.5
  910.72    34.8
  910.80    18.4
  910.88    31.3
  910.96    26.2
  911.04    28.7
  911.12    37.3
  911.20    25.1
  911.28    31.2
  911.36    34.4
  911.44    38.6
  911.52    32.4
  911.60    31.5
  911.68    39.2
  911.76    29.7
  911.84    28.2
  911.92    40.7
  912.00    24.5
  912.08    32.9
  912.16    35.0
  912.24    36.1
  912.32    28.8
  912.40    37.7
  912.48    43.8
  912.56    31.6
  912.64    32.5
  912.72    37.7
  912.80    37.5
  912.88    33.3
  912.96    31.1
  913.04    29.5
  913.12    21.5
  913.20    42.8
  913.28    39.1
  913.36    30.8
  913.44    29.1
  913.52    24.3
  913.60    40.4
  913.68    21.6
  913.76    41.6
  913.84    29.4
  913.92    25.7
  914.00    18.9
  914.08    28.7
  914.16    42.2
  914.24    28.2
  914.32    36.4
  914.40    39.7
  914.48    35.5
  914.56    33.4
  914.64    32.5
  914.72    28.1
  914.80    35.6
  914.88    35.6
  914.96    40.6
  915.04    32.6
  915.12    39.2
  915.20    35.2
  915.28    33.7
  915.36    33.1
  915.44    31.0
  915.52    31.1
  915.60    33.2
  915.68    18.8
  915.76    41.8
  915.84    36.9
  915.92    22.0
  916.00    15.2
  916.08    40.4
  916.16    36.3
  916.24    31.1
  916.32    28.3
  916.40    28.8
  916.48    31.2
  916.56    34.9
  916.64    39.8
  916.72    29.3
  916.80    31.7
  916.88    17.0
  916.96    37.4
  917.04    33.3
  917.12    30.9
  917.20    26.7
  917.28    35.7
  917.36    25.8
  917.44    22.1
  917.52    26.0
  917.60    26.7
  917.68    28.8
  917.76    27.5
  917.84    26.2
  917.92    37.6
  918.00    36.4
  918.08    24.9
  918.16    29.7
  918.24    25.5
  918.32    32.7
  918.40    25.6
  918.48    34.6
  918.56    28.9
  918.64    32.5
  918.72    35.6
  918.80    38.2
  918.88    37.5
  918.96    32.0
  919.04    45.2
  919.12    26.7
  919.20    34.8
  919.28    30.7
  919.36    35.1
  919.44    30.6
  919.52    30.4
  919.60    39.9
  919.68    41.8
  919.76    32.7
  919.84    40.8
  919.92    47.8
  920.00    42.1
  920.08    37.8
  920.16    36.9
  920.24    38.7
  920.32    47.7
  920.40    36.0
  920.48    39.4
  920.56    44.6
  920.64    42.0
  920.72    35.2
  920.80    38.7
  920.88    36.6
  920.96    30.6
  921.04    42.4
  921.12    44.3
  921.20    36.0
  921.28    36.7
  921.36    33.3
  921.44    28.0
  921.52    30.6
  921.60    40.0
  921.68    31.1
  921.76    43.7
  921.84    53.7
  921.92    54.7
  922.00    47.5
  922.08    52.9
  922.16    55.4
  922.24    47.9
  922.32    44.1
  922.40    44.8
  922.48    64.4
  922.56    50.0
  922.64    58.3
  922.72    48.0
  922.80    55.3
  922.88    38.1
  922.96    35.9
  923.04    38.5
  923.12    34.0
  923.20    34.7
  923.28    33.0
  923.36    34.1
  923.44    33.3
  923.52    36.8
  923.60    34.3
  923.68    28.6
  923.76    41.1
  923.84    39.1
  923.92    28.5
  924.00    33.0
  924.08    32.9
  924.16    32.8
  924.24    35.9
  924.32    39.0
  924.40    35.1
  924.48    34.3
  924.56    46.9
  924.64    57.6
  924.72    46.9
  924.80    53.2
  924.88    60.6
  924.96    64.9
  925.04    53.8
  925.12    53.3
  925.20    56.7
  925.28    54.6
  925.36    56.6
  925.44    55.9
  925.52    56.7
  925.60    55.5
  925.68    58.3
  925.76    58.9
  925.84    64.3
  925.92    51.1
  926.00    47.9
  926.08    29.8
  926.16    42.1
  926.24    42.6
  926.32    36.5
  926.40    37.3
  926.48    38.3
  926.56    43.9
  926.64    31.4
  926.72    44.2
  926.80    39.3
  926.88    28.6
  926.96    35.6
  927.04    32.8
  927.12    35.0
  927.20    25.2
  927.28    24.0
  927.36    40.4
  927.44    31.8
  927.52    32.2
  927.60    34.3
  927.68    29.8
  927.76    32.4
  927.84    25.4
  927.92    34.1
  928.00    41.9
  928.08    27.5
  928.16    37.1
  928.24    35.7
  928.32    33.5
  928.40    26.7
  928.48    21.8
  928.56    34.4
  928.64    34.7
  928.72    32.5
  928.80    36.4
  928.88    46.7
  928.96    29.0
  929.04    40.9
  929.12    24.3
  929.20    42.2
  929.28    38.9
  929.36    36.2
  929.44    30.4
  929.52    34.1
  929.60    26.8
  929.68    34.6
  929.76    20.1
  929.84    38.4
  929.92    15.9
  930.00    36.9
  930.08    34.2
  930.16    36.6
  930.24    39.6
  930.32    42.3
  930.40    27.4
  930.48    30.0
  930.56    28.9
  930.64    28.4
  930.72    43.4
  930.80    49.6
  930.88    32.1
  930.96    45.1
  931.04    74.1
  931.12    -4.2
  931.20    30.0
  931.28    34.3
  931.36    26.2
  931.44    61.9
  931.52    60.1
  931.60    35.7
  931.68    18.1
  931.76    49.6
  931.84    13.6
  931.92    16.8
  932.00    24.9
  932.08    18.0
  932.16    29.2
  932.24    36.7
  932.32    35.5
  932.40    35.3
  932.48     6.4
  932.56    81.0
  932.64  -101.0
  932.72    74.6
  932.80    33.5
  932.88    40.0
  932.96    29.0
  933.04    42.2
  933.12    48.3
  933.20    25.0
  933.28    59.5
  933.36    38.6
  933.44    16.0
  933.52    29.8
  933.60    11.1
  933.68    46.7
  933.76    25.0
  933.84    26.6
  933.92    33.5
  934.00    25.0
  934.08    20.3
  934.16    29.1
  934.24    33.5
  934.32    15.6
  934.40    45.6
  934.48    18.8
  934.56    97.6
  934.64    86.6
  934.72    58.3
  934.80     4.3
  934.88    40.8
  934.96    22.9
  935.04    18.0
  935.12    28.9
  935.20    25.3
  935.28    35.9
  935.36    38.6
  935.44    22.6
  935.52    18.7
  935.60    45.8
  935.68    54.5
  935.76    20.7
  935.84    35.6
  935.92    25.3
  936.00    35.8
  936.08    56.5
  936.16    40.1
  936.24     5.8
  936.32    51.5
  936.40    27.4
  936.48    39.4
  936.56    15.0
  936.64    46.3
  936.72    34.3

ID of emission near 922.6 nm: H-alpha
